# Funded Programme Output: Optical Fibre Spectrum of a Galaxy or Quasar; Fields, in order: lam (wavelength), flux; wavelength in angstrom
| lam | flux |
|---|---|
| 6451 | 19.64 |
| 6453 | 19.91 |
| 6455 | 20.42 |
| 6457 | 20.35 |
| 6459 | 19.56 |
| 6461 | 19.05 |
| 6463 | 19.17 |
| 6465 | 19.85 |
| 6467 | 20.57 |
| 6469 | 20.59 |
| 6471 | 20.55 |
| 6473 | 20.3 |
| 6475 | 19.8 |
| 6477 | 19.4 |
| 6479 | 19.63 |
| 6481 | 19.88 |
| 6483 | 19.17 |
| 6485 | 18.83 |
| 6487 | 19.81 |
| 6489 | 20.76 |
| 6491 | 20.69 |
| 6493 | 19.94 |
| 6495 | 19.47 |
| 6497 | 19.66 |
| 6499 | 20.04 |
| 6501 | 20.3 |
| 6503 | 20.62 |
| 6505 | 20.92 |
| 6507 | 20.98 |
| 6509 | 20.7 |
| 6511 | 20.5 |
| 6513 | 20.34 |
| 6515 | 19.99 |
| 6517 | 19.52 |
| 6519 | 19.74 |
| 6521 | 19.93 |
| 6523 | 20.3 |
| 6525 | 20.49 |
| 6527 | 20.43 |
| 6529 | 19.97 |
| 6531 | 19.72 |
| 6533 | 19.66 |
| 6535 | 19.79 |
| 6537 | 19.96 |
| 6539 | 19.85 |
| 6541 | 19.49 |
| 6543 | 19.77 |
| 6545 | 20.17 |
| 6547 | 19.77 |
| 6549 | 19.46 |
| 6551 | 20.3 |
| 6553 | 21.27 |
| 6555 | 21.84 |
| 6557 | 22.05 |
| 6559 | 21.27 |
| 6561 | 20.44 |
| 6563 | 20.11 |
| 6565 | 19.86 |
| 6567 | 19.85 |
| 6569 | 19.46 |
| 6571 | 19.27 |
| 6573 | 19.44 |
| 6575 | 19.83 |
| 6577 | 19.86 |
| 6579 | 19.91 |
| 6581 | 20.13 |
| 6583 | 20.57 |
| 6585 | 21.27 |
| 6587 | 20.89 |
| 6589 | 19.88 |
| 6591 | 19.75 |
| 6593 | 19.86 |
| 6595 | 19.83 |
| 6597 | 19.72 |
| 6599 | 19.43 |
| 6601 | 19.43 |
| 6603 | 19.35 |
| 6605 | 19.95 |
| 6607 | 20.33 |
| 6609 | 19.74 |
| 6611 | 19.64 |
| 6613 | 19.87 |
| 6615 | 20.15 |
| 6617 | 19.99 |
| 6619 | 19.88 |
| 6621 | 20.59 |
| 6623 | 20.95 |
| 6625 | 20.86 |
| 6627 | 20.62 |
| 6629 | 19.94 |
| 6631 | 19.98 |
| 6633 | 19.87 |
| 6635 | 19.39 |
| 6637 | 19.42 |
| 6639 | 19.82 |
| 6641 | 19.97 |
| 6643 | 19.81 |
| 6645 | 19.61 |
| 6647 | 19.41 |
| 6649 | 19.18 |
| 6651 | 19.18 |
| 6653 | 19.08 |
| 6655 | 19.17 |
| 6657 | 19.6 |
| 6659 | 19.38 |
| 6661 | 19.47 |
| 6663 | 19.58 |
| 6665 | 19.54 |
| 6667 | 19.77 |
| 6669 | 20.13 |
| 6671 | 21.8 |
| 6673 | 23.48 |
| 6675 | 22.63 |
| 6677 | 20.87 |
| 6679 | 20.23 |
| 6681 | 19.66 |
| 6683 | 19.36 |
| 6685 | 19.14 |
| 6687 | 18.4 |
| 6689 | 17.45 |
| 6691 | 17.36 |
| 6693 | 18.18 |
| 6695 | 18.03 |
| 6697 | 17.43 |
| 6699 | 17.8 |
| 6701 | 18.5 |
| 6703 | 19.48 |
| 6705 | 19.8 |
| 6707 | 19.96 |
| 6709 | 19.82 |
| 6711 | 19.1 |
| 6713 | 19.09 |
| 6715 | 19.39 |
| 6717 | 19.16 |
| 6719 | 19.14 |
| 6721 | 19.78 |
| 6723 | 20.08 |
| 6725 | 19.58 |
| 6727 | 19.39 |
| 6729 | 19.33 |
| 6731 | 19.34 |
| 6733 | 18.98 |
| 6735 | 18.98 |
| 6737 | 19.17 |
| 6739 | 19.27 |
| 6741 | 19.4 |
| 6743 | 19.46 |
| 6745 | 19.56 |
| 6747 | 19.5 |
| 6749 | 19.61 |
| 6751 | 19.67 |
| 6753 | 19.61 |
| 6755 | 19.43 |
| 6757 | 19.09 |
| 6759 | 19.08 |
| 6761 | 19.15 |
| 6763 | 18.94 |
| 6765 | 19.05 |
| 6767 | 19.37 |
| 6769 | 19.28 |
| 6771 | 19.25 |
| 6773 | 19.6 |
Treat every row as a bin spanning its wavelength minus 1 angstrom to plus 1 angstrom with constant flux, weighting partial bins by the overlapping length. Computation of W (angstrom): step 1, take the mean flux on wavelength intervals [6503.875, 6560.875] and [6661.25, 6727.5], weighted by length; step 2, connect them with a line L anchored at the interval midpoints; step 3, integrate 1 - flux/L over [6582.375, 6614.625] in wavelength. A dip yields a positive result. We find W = 0.0 angstrom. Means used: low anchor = 20.3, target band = 20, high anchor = 19.5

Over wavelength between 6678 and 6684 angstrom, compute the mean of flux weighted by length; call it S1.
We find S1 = 19.8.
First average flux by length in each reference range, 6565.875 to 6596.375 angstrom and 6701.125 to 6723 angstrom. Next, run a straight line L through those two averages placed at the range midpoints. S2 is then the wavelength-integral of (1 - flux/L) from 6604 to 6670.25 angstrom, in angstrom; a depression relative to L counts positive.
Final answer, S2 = -0.21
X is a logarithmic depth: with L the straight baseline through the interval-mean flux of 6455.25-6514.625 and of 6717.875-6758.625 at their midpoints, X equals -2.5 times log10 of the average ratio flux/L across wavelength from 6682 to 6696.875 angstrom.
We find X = 0.08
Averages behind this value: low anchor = 20.1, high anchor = 19.4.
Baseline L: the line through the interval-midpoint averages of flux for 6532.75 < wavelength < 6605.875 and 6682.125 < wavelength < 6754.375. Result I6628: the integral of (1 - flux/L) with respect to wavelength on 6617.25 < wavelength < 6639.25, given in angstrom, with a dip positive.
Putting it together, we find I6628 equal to -0.5 angstrom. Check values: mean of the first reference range 20.1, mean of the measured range 20.1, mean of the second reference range 19.1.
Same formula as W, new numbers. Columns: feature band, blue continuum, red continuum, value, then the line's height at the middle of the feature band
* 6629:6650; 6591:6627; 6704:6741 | 0.2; 19.8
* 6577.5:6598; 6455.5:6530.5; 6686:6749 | -0.6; 19.6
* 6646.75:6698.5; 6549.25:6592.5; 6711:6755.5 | 0.6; 19.7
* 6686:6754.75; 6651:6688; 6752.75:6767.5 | 1.7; 19.6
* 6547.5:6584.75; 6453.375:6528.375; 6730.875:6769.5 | -0.8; 19.8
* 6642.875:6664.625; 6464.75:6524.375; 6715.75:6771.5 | 0.2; 19.6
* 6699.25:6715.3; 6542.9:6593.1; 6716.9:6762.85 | 0.2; 19.5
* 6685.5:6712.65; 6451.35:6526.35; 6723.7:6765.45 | 1.2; 19.5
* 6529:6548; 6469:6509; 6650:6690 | 0.2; 20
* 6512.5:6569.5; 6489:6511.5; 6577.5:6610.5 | 0.1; 20.2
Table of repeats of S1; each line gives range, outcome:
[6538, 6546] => 19.8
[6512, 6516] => 20.2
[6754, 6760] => 19.2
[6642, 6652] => 19.4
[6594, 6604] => 19.6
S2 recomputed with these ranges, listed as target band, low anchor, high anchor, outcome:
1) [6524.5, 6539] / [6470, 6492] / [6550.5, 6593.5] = 0.1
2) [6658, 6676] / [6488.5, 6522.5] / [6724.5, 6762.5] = -0.9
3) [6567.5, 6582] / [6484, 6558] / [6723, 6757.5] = 0.2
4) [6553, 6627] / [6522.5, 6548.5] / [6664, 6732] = -1.4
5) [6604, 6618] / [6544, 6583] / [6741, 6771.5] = 0.0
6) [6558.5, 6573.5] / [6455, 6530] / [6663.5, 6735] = -0.1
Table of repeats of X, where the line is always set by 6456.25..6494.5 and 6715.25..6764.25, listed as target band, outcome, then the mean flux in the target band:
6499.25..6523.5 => -0.03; 20.3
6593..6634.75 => -0.02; 20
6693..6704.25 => 0.07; 18.3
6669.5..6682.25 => -0.10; 21.4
